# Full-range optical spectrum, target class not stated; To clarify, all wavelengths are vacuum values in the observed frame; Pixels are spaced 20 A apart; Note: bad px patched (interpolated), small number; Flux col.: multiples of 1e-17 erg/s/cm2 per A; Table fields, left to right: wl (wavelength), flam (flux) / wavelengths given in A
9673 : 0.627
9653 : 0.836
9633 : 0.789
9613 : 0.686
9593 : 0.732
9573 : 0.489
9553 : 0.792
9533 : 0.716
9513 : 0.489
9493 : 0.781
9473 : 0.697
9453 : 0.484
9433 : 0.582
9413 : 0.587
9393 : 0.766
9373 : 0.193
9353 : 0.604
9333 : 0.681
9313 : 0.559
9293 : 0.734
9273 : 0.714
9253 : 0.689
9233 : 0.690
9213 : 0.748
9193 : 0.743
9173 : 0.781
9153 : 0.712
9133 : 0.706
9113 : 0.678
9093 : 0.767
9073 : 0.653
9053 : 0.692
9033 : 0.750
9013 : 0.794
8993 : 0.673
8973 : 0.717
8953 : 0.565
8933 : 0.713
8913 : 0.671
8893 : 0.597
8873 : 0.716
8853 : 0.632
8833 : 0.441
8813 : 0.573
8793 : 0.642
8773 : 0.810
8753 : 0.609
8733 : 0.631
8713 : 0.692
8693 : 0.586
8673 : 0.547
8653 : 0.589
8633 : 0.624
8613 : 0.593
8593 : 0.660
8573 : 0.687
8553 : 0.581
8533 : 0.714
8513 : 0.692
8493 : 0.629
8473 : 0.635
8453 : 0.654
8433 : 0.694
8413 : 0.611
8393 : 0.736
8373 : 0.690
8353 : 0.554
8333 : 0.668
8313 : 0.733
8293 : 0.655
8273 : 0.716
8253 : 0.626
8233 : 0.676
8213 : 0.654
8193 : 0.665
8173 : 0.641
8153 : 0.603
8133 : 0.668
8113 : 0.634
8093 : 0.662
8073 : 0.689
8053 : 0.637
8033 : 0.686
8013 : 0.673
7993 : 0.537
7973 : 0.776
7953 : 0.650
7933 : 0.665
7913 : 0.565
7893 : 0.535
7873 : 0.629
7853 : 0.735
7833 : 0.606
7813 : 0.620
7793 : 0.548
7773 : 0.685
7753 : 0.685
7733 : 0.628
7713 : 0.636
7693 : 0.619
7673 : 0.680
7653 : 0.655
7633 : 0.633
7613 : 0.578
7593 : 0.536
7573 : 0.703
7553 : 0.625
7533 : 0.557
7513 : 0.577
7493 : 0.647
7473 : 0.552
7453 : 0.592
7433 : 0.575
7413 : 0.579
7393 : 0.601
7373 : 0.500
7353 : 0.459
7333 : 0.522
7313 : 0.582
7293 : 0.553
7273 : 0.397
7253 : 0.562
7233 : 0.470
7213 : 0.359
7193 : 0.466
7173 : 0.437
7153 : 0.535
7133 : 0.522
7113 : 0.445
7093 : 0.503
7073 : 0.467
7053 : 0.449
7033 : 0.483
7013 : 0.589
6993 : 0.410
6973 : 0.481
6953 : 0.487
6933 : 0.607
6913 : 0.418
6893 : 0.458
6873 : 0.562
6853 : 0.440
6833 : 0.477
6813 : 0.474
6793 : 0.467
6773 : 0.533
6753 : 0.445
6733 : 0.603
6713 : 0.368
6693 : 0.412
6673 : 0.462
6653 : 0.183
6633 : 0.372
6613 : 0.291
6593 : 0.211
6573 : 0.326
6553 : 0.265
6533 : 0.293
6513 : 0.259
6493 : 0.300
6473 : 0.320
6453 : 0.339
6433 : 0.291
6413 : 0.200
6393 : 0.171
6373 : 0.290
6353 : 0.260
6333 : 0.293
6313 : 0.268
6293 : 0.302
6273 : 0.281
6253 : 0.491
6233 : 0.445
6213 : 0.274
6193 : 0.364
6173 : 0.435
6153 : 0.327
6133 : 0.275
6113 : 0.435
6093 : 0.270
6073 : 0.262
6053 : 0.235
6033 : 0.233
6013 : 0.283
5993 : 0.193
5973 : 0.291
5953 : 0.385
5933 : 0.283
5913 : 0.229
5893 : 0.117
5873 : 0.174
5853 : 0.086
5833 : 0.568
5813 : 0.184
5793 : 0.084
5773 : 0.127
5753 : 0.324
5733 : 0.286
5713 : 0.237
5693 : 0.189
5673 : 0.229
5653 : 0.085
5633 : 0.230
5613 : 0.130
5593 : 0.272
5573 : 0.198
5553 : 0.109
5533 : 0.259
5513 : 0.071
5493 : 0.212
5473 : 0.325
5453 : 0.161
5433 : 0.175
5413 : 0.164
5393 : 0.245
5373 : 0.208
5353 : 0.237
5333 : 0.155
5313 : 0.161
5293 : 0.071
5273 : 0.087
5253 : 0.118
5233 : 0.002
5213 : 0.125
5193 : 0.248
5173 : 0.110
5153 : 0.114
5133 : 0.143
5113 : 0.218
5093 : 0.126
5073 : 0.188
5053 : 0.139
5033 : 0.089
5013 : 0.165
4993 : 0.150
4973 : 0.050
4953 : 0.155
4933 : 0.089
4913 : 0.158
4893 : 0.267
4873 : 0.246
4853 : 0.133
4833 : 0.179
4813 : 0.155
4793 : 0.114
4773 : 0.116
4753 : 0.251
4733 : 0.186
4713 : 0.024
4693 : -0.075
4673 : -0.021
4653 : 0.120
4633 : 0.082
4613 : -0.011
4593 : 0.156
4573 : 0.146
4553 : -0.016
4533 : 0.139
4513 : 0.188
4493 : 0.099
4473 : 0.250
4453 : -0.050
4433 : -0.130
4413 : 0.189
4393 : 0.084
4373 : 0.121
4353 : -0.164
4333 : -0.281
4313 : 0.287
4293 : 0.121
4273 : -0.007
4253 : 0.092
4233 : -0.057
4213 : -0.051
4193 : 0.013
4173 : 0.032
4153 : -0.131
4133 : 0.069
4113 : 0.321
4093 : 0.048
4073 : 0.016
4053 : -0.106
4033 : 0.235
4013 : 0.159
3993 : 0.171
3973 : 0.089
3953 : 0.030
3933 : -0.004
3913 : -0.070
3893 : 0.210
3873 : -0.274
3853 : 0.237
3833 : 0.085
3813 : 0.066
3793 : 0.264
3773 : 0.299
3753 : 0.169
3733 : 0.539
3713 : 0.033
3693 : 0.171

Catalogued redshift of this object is 0.675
